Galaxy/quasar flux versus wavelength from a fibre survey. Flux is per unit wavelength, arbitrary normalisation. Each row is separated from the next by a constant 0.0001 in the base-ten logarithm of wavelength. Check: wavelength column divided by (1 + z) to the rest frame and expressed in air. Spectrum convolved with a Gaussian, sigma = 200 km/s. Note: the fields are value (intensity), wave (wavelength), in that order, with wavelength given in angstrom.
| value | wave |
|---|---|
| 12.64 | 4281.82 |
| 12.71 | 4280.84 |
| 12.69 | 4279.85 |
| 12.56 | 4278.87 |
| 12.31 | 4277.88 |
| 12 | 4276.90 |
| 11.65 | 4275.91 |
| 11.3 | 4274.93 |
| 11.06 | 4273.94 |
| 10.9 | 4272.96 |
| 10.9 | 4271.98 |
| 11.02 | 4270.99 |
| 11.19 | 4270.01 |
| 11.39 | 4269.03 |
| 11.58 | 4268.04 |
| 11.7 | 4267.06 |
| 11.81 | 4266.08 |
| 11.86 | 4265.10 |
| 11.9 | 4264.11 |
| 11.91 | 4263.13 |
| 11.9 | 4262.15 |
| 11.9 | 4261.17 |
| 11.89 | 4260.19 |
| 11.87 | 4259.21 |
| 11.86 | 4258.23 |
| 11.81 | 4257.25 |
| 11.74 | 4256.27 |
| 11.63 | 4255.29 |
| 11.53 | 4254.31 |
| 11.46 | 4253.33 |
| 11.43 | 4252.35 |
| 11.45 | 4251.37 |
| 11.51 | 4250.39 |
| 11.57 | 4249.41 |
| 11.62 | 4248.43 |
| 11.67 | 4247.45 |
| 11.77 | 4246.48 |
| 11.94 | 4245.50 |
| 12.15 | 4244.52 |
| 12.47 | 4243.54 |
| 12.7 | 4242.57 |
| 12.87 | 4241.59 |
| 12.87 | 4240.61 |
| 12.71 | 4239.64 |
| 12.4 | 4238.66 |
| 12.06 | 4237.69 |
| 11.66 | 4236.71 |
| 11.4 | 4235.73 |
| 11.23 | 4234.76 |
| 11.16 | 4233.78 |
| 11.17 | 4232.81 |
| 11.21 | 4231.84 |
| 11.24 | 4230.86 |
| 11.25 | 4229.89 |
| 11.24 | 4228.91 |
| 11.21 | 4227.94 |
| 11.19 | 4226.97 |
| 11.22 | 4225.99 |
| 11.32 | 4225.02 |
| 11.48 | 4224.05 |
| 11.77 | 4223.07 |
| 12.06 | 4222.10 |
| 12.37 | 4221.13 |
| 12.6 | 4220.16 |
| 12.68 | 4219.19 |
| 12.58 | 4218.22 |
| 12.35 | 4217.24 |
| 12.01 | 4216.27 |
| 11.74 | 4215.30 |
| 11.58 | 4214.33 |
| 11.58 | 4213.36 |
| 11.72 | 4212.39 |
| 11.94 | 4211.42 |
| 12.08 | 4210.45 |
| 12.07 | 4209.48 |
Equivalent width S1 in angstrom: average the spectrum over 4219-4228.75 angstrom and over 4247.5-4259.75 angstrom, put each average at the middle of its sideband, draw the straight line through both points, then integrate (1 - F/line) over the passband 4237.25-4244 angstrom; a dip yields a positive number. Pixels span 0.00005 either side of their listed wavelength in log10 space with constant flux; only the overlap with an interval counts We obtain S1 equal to -0.5 angstrom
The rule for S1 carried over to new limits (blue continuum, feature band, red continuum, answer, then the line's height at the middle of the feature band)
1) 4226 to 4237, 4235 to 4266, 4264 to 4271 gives -1.3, 11.4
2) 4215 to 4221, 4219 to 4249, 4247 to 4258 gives 0.4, 12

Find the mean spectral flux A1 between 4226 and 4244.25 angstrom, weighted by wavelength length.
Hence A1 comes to 11.8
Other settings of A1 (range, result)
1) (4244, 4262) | 11.7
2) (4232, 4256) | 11.8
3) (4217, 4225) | 12.2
